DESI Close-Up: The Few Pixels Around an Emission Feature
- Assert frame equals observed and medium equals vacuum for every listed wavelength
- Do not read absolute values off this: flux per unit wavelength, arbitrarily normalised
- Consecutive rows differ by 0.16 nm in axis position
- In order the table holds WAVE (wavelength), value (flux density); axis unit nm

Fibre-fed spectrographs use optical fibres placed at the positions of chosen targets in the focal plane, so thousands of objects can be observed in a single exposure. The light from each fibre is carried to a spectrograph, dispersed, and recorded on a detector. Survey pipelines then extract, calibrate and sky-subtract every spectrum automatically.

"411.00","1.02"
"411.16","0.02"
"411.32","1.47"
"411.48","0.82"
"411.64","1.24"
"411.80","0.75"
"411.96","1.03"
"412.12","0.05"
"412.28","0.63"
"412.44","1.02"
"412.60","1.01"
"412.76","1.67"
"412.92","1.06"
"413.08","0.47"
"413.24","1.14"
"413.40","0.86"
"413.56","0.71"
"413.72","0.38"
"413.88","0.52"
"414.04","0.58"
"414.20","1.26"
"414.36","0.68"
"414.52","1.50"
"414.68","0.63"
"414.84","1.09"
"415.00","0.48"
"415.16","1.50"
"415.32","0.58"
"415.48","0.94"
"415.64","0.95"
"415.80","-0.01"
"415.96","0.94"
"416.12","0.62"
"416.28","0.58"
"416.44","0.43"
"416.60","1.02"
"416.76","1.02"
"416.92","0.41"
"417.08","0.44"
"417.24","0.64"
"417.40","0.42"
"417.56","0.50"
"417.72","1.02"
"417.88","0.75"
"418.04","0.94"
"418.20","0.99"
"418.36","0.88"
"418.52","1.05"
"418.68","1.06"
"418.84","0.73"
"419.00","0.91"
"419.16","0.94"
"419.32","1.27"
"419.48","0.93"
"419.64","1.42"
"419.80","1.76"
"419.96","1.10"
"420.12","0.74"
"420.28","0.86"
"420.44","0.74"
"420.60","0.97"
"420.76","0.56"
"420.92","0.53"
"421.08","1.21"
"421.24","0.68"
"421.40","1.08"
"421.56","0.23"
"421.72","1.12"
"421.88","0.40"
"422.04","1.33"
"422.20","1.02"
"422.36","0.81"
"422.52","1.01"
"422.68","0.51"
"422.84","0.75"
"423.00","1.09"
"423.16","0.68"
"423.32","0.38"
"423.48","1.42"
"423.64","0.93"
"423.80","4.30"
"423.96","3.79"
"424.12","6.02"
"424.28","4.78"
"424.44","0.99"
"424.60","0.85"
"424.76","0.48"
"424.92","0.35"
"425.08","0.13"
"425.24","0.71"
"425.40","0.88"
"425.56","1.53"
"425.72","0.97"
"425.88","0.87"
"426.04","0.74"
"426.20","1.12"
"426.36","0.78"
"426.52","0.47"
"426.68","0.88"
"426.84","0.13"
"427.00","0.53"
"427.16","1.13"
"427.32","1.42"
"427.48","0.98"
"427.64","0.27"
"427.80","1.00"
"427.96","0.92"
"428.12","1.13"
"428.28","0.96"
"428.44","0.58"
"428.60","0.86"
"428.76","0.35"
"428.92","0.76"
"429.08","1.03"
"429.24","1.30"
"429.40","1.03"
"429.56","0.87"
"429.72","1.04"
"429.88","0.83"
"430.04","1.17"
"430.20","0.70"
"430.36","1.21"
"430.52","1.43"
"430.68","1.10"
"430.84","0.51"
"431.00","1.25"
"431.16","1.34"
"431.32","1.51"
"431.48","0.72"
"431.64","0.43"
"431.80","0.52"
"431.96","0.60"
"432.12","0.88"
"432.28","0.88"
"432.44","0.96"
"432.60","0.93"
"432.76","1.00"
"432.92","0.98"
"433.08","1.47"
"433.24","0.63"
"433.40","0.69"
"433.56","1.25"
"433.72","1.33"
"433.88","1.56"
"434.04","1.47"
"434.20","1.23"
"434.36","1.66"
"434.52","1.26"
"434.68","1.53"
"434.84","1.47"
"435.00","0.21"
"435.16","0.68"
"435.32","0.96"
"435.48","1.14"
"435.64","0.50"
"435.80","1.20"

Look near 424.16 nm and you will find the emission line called [O II]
